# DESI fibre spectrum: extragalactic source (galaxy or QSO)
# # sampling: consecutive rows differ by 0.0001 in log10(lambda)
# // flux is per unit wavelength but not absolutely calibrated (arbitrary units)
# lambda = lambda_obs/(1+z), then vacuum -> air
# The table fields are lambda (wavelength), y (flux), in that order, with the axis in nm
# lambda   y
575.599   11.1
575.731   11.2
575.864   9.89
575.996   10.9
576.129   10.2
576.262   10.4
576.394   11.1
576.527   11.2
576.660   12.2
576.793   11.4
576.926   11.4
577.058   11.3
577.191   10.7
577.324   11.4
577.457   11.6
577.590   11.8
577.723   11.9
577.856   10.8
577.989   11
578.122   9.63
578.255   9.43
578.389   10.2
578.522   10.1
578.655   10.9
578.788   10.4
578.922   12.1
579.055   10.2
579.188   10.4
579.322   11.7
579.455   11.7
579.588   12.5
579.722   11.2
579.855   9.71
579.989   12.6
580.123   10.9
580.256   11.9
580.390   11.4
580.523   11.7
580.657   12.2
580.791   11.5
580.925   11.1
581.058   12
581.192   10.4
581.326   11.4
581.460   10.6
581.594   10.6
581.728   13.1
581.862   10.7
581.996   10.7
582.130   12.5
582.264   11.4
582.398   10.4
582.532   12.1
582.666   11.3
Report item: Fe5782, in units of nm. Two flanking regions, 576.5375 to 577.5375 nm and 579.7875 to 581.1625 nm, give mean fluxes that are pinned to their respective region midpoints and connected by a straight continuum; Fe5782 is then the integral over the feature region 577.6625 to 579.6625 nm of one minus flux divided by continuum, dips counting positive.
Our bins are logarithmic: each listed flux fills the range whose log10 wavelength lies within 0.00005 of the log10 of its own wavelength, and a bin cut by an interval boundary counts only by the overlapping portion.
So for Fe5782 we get 0.10 nm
